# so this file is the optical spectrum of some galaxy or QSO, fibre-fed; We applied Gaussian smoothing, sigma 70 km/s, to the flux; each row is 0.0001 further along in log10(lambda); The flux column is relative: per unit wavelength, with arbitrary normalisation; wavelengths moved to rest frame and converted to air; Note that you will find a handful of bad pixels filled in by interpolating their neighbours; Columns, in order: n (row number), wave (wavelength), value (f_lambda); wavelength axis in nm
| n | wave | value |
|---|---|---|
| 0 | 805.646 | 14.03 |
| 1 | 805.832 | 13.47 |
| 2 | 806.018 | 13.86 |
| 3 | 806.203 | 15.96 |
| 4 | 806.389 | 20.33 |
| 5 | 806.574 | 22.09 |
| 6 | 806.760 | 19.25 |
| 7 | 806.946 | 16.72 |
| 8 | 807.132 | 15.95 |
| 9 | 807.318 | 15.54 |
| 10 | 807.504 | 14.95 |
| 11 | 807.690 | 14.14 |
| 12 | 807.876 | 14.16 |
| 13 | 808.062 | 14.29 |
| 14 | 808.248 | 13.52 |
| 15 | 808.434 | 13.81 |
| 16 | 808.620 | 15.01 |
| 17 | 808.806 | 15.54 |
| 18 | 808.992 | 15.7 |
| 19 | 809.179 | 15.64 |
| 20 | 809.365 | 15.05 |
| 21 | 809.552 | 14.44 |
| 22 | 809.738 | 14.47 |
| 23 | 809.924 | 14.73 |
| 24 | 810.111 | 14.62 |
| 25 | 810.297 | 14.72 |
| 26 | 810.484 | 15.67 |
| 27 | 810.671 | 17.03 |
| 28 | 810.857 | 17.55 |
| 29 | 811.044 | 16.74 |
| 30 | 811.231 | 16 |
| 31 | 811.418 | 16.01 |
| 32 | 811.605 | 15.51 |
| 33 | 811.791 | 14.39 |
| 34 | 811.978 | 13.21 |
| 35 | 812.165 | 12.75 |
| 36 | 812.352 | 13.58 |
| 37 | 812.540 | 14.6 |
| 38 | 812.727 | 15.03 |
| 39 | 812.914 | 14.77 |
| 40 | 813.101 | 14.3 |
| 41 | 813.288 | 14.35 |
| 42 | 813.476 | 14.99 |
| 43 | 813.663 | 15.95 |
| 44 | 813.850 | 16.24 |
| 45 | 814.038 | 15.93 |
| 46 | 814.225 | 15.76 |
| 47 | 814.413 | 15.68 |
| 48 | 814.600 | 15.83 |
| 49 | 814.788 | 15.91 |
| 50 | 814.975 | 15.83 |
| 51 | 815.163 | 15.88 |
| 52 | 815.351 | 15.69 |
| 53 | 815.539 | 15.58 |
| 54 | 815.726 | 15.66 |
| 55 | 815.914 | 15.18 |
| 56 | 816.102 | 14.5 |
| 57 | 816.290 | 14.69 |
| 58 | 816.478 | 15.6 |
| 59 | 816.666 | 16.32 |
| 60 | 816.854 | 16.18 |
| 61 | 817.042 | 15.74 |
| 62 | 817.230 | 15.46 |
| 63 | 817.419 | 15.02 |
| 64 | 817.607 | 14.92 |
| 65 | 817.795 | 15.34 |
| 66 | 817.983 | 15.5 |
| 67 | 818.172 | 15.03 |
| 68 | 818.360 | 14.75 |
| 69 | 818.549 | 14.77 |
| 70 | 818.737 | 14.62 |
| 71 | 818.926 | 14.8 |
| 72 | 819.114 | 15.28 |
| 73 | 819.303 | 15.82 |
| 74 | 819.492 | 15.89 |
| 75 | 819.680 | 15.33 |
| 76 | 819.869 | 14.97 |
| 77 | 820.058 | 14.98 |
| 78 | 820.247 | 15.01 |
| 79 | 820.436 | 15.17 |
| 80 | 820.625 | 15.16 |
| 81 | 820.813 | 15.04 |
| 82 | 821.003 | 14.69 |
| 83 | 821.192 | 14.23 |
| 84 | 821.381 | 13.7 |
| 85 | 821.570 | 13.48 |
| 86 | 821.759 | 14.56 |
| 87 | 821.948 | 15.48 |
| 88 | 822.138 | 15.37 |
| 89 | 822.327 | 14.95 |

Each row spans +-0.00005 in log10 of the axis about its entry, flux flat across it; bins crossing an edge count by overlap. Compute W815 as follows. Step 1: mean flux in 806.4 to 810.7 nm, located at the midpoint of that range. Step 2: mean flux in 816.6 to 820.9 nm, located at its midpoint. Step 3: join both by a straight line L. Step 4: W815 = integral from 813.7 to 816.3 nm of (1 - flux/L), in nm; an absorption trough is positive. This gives -0.04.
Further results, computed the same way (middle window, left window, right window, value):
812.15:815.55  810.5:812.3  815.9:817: 0.04 nm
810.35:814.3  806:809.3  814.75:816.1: 0.12 nm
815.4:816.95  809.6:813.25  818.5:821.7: -0.05 nm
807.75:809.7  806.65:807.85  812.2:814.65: 0.14 nm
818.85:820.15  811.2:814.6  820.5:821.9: -0.07 nm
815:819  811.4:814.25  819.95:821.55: -0.16 nm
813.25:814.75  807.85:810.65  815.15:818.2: -0.04 nm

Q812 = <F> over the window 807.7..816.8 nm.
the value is 15.2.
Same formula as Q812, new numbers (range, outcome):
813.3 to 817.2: 15.6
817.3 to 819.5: 15.1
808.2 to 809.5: 14.9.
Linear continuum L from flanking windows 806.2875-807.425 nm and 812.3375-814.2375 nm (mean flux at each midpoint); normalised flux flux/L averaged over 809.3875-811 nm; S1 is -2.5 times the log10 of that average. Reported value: 0.08 mag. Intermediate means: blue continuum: 18.2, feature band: 15.4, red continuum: 15.1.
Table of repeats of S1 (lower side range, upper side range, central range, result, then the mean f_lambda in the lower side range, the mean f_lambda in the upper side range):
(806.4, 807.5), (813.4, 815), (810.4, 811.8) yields 0.03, 17.8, 15.8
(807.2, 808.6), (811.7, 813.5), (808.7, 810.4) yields -0.05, 14.4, 14.2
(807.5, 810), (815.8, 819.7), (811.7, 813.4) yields 0.06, 14.7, 15.3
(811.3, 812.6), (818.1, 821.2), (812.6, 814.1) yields -0.05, 14.3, 15.1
